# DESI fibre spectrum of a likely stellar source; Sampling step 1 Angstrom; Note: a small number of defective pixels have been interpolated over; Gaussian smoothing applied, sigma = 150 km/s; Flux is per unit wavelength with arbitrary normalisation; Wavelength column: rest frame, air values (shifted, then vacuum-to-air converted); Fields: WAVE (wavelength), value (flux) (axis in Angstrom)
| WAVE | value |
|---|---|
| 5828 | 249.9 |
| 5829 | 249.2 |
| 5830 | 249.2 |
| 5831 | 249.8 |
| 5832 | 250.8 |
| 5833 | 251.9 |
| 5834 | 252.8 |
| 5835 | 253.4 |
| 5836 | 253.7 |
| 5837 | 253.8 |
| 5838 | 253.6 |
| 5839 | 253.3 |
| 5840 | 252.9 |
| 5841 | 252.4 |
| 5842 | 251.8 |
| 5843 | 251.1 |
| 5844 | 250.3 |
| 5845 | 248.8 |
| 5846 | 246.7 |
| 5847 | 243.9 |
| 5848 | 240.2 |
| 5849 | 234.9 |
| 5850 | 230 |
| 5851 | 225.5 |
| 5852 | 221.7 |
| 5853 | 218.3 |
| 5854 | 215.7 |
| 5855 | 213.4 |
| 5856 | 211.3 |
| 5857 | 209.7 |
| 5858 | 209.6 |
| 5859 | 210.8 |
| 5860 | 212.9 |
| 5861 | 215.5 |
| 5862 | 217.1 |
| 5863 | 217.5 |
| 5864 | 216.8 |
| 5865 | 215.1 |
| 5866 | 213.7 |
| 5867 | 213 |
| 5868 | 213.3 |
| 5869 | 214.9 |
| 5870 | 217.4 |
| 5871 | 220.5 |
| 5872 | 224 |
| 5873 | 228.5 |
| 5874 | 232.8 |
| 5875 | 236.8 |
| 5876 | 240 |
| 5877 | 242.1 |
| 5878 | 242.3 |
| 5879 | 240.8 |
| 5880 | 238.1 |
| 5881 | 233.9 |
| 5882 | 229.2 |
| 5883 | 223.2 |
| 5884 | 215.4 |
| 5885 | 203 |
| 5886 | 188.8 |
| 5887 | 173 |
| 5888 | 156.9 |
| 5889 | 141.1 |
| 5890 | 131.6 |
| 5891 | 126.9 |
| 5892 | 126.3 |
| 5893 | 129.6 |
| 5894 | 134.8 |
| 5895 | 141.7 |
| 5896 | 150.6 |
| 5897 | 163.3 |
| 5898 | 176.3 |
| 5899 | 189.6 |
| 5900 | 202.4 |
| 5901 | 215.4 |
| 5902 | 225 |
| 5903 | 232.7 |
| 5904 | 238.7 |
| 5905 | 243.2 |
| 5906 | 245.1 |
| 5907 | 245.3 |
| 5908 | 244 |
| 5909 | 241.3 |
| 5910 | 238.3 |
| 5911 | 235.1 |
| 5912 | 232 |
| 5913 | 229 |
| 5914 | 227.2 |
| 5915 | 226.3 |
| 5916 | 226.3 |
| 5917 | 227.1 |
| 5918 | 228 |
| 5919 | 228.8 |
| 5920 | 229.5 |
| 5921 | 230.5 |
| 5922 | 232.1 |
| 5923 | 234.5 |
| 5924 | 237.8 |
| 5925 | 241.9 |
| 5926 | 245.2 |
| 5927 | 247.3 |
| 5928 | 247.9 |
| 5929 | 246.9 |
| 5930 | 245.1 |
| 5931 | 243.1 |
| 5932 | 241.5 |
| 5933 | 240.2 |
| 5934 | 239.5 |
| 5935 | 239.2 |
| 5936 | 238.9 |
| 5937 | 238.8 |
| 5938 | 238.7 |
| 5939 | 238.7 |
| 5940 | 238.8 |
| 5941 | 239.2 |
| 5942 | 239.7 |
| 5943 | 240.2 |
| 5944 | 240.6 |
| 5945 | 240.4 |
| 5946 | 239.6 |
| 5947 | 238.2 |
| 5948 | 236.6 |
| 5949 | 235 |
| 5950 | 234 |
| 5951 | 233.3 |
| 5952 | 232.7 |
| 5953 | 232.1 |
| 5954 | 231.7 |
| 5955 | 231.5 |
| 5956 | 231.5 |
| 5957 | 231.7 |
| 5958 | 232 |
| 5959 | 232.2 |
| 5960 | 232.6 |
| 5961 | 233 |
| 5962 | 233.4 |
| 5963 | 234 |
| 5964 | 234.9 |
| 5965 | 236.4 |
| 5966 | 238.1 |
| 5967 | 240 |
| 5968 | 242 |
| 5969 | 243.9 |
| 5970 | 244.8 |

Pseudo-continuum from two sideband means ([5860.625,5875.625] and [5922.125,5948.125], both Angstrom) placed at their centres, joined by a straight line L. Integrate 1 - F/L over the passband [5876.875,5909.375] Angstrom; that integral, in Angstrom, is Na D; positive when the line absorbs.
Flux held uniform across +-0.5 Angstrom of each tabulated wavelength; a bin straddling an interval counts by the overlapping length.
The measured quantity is 4.3 Angstrom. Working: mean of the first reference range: 220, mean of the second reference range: 241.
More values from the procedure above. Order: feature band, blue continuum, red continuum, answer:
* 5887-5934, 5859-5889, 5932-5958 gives 3.23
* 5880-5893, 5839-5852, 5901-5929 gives 3.23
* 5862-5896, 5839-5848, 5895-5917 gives 4.73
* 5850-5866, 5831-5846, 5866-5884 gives 1.56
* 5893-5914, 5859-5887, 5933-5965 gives 1.64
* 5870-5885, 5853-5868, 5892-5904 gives -2.48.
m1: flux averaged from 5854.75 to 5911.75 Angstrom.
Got 207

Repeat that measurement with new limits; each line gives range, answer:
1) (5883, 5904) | 174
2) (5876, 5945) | 218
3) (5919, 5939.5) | 240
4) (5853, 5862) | 213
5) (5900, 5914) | 234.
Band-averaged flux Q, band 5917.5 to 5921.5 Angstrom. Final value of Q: 229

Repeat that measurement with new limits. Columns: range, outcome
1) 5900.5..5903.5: 224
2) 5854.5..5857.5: 211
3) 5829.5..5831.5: 250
